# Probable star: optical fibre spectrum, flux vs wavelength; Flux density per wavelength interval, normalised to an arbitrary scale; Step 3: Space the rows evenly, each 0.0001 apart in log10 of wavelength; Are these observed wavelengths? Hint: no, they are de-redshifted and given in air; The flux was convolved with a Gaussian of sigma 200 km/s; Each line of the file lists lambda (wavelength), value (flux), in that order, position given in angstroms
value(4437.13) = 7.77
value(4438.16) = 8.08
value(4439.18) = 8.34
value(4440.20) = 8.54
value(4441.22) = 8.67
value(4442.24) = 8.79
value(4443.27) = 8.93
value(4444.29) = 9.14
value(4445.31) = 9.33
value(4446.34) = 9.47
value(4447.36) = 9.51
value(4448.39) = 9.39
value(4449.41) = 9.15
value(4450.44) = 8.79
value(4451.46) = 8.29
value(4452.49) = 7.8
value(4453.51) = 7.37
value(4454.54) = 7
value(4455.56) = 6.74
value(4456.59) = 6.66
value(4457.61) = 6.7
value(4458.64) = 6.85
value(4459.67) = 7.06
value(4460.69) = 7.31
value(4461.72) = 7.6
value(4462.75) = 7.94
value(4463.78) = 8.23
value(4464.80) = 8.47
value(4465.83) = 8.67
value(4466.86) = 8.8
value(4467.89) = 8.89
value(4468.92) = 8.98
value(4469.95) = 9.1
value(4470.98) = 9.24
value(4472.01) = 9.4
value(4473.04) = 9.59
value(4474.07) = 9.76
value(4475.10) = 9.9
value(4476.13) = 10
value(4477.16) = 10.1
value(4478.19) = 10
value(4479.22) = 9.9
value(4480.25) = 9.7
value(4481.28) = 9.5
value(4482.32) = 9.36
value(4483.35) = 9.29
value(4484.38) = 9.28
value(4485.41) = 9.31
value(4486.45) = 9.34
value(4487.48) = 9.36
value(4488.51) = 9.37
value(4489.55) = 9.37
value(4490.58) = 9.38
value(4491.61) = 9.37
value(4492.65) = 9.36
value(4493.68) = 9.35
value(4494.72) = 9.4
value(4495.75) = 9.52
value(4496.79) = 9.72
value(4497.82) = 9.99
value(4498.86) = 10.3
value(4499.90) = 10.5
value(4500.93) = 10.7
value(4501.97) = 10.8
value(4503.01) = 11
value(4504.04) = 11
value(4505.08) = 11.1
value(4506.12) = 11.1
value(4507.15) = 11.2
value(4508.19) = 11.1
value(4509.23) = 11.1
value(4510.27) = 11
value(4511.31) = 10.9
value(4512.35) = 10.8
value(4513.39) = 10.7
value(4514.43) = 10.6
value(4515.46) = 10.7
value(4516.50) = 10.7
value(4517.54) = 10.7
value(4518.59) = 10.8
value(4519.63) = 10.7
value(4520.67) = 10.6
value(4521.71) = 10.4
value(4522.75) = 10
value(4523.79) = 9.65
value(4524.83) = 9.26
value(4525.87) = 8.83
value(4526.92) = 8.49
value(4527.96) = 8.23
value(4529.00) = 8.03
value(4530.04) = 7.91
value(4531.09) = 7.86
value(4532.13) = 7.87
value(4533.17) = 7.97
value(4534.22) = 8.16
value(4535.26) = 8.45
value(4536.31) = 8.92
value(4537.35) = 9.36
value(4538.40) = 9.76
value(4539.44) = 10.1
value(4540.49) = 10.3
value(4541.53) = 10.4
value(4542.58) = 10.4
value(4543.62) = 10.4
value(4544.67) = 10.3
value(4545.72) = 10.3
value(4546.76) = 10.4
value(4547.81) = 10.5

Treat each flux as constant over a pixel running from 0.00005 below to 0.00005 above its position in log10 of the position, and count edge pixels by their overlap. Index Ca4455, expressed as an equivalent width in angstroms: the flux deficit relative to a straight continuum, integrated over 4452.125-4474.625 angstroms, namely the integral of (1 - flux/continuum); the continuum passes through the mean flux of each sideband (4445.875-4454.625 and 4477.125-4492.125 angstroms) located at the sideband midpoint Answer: 2.1 angstroms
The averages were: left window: 8.6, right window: 9.49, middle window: 8.11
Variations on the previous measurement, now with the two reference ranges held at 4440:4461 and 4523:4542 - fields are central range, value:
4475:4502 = -3.78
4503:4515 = -3.17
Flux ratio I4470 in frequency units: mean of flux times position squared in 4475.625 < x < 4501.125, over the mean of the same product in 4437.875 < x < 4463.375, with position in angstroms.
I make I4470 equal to 1.21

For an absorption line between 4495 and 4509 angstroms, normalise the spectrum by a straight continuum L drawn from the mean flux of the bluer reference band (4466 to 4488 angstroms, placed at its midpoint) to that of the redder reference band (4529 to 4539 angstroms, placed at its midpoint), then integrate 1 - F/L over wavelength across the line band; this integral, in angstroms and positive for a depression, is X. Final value -2.5 angstroms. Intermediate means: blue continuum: 9.45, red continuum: 8.46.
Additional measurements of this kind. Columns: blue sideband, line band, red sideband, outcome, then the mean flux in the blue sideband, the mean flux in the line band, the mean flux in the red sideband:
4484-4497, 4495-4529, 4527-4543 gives -4.4 angstroms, 9.39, 10.3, 8.9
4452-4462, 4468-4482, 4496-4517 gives -2.0 angstroms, 7.1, 9.6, 10.7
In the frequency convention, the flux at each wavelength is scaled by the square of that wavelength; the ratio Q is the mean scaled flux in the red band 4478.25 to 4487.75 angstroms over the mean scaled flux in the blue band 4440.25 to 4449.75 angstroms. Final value 1.06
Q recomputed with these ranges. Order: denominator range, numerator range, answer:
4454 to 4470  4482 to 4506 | 1.29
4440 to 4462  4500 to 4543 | 1.26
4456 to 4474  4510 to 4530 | 1.24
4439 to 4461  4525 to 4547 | 1.16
